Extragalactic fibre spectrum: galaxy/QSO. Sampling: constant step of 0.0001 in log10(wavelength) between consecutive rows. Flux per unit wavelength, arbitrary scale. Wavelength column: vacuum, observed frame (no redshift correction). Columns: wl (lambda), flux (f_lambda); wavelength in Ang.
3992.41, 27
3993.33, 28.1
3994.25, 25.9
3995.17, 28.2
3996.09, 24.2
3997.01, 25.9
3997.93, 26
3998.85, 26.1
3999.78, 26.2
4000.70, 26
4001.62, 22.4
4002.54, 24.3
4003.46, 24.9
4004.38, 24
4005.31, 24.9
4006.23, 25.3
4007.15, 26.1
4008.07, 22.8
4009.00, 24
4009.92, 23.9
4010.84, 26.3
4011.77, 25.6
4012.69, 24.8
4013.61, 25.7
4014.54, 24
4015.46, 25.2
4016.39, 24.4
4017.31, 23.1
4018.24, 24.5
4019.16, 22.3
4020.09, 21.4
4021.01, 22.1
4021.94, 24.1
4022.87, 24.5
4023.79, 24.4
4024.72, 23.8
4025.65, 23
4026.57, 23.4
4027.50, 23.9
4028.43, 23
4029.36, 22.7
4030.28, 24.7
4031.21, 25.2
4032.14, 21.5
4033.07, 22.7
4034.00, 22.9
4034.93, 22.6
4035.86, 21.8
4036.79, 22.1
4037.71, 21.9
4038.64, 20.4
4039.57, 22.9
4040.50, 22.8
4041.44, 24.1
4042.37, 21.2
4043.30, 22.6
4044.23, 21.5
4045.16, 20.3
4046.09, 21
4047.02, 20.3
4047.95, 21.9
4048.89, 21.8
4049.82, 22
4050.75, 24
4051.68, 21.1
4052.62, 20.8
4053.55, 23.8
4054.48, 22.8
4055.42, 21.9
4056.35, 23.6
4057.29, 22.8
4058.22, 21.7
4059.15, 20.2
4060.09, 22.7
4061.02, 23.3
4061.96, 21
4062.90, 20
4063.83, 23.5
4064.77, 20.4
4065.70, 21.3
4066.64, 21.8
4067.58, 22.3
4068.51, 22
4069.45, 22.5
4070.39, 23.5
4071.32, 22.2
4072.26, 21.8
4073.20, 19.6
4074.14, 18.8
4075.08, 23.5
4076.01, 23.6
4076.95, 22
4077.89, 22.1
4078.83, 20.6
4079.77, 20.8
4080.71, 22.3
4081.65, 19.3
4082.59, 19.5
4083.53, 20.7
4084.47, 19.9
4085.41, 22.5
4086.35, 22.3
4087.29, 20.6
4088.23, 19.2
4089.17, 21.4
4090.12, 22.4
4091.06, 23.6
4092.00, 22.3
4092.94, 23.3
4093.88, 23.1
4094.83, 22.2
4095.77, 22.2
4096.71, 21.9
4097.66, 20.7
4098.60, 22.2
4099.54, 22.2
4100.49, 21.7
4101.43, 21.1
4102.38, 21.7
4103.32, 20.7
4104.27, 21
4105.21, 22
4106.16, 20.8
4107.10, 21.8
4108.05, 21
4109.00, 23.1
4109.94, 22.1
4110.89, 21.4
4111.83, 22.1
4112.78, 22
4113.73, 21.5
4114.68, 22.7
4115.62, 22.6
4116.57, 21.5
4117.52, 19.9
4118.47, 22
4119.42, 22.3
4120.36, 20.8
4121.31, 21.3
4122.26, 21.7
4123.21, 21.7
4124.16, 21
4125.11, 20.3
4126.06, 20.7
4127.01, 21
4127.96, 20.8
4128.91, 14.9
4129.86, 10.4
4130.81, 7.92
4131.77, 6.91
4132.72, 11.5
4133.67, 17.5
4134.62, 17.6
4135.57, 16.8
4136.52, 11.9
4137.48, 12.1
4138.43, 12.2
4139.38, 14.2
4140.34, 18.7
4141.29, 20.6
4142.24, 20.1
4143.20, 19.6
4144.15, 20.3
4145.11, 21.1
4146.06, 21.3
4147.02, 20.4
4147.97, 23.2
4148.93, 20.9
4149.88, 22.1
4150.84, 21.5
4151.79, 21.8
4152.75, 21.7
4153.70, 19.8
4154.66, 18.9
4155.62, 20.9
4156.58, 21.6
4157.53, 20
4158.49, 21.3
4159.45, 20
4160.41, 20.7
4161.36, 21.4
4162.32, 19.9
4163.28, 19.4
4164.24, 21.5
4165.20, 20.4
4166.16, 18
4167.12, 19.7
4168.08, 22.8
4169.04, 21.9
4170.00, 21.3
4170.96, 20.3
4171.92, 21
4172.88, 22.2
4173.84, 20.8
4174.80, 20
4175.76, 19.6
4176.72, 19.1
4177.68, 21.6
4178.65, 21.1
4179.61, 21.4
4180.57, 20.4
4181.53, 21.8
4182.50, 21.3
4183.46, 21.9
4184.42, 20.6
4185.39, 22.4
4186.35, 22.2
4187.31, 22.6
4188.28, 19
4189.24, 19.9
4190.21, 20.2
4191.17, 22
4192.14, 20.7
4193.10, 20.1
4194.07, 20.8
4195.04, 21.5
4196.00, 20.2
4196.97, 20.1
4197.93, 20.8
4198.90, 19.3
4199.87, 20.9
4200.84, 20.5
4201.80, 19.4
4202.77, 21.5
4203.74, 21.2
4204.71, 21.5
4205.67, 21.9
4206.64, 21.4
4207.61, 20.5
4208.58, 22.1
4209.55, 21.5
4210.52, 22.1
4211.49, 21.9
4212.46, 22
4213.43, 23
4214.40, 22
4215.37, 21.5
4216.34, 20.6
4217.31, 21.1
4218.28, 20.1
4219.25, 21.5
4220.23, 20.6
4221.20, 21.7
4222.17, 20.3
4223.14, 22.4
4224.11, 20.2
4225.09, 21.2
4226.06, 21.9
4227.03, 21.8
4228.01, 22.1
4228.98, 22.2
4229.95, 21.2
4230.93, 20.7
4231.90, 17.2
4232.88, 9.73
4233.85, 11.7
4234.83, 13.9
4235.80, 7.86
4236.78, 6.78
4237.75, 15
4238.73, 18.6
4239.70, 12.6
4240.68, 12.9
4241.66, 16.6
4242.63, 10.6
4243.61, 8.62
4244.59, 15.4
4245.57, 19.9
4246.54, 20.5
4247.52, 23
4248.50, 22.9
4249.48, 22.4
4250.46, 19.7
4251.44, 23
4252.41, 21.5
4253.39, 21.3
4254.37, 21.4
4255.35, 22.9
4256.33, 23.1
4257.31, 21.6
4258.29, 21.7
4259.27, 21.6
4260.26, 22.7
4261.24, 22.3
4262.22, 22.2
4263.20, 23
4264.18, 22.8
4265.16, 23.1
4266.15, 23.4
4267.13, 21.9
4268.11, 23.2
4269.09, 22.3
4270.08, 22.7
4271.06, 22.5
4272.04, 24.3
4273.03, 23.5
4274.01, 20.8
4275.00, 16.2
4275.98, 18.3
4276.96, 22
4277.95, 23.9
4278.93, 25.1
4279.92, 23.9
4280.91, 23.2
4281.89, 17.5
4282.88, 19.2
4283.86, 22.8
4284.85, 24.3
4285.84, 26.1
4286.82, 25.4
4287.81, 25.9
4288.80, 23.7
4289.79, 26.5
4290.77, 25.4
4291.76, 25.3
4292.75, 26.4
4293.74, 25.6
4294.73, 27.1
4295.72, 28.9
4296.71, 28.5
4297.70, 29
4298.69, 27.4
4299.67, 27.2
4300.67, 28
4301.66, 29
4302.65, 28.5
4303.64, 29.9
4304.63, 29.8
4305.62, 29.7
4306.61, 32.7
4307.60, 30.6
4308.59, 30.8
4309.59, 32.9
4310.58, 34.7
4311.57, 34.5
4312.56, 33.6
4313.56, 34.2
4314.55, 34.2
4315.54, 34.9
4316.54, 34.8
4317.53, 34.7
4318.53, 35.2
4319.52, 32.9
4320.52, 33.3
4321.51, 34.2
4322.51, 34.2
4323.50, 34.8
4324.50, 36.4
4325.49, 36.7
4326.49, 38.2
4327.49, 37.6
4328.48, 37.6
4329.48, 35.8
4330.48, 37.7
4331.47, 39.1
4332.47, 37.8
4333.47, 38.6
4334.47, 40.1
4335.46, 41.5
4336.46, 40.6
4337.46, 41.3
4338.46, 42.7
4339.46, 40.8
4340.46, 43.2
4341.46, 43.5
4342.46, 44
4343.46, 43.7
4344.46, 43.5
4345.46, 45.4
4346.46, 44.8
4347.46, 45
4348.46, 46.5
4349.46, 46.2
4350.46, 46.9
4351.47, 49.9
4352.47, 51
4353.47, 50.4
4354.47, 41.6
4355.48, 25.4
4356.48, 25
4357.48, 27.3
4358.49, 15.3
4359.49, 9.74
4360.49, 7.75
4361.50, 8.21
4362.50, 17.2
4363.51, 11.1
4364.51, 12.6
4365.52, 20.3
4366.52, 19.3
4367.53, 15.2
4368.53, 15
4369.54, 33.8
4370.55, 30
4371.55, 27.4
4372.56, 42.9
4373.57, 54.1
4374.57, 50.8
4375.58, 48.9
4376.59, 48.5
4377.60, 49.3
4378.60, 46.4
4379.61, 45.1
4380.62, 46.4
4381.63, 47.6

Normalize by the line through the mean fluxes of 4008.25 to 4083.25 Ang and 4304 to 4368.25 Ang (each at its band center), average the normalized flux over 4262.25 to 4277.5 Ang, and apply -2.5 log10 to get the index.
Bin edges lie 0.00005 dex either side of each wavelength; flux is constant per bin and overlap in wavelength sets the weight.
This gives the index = 0.39 mag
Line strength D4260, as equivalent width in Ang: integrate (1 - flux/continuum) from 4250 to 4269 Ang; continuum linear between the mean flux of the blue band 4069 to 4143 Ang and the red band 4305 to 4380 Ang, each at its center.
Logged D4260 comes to 4.9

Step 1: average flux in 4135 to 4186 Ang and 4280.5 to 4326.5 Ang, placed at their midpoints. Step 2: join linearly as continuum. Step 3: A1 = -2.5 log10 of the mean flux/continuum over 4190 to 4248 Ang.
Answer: 0.24 mag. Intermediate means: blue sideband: 20.1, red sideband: 29.7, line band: 19.2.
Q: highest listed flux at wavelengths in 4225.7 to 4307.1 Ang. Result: 32.7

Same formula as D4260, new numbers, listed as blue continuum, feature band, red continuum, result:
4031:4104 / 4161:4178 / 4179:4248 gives -0.33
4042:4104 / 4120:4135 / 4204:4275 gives 2.81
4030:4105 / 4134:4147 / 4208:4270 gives 2.14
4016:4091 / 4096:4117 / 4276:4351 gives 2.30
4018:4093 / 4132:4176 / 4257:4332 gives 9.03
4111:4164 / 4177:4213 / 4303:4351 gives 5.42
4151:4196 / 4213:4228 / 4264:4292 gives 0.29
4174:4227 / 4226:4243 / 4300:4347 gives 6.45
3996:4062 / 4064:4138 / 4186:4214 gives 6.40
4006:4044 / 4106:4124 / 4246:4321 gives 1.92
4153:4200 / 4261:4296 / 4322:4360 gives 9.51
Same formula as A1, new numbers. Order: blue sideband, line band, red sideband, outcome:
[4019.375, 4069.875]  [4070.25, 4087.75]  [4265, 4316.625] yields 0.08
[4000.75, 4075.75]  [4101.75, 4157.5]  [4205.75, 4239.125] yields 0.09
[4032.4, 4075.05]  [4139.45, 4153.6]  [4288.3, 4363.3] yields 0.25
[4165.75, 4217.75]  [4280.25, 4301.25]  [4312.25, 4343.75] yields 0.29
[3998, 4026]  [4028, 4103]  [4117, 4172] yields 0.02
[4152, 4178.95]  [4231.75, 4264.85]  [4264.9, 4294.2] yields 0.23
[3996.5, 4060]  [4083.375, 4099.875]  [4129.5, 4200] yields -0.01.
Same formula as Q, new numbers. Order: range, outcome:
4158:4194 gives 22.8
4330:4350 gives 46.5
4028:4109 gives 25.2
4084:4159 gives 23.6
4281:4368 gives 51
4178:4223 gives 23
